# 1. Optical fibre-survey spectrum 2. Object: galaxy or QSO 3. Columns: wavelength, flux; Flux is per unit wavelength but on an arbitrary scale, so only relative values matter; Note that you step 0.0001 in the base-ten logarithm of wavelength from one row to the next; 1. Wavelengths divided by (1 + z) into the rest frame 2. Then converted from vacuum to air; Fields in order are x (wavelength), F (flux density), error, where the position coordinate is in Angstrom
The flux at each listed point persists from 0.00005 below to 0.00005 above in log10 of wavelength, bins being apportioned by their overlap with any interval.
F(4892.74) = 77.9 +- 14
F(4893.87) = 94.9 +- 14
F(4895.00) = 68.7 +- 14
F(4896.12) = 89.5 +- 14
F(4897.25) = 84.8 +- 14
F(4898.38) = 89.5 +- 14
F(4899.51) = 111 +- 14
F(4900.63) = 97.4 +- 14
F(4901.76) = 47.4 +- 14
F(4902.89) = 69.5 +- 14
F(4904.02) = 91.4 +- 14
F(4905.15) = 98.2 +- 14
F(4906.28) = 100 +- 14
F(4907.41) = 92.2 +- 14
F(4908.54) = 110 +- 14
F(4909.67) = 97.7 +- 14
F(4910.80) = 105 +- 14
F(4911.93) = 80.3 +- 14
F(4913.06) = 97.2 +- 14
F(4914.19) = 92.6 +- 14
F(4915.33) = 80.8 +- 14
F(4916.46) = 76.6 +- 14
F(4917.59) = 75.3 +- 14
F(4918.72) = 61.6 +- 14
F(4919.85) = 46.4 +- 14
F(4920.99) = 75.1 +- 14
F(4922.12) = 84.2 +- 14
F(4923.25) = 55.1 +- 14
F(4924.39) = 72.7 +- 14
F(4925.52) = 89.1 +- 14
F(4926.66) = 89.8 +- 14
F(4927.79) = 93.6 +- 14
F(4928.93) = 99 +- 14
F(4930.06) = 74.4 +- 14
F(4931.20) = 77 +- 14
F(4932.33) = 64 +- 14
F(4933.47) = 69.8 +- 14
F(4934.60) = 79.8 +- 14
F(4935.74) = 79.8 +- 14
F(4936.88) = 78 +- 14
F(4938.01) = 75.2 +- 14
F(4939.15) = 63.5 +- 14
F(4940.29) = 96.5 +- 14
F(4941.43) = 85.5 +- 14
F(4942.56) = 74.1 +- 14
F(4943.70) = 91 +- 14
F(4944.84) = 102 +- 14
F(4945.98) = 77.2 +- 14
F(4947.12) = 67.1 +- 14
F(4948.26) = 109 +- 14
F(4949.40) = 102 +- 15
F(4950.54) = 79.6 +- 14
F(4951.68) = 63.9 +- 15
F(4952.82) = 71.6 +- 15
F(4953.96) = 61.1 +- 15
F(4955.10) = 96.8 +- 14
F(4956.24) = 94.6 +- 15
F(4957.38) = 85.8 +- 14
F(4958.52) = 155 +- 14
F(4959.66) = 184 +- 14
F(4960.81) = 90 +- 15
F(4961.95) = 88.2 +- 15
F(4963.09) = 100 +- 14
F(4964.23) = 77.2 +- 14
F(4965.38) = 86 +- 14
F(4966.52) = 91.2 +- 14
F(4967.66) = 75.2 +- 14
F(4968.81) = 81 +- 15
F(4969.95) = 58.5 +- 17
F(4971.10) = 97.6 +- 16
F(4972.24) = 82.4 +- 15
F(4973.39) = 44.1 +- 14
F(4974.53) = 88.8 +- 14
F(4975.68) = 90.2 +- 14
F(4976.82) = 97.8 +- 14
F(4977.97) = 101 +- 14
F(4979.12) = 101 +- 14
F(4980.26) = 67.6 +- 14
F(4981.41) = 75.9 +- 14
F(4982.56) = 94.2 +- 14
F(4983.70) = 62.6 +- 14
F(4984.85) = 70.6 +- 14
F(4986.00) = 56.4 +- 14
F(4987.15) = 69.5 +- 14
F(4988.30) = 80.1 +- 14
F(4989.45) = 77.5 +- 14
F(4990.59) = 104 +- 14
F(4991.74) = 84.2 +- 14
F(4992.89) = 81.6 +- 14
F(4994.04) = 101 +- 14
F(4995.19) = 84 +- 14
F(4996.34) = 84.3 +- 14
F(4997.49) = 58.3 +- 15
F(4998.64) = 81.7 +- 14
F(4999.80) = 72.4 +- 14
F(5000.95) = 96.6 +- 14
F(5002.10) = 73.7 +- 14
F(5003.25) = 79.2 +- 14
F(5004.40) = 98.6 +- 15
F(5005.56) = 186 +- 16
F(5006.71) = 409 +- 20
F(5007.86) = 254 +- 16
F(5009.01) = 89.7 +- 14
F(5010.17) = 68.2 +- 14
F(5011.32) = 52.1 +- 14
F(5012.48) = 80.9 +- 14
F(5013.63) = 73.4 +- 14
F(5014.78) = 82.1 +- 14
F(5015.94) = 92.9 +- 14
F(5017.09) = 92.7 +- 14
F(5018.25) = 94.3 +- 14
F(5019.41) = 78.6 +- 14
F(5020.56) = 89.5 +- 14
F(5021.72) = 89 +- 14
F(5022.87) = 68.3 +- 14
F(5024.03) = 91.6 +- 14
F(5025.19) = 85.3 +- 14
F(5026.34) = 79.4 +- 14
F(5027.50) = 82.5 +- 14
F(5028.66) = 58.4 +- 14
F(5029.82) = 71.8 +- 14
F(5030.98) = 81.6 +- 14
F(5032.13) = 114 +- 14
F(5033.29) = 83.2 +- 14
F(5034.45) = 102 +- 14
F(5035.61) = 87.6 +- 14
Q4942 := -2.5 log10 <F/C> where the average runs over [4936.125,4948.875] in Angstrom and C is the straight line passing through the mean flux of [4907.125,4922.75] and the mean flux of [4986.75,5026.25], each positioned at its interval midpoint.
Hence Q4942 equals 0.06 mag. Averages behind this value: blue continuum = 83.7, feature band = 83.5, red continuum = 100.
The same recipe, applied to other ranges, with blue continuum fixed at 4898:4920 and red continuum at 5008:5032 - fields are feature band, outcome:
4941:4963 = -0.10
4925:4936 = 0.06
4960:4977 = 0.01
